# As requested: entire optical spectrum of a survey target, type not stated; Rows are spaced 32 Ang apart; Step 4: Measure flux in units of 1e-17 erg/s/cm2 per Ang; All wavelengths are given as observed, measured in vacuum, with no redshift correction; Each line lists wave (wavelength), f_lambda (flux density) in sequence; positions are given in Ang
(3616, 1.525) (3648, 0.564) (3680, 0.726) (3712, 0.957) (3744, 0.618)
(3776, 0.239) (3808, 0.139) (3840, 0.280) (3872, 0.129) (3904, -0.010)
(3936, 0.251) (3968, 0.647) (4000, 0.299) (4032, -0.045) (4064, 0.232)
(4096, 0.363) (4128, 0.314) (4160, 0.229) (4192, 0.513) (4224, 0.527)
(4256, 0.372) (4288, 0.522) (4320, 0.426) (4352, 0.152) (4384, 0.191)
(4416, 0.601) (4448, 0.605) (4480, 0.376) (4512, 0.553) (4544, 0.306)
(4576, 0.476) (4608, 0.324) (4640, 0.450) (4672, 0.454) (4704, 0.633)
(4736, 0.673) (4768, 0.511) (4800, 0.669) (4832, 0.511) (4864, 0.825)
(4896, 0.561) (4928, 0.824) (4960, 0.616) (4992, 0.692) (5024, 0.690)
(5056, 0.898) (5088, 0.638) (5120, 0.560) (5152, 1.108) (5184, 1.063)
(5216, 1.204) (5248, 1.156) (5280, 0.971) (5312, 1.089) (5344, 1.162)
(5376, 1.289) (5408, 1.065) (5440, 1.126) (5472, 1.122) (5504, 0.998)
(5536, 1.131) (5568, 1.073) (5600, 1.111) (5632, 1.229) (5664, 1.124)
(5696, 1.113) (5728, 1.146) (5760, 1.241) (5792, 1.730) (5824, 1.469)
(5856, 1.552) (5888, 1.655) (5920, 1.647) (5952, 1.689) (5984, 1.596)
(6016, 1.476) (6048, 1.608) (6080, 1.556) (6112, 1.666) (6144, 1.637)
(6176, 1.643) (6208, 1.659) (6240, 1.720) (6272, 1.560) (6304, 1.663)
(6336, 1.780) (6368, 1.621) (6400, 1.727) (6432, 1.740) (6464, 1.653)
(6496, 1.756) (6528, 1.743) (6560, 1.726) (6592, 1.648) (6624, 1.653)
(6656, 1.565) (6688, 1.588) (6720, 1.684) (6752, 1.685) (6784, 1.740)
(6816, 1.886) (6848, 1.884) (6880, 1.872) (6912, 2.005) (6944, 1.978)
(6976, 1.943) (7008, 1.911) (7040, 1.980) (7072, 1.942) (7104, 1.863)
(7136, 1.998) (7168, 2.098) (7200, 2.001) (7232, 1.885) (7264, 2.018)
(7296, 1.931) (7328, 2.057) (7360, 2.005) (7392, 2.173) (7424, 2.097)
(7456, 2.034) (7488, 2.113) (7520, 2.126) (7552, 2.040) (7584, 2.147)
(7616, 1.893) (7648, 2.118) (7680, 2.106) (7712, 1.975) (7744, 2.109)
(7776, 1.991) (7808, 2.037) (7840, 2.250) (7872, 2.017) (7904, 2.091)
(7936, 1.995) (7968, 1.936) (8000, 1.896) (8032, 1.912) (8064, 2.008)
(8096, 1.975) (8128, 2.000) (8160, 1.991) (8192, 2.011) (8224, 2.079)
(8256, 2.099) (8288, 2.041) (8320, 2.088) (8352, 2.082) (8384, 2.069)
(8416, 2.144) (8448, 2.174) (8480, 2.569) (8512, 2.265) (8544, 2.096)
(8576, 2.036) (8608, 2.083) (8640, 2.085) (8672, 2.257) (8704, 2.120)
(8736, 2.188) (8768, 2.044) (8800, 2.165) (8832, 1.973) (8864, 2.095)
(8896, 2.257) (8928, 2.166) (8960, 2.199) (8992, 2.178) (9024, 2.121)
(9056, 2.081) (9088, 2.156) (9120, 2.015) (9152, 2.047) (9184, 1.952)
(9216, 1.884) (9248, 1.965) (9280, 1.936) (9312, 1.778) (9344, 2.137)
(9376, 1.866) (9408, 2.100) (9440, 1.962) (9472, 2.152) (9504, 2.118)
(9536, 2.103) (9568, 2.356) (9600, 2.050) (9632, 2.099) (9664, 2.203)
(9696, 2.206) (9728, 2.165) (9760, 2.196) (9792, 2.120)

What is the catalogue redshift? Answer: 0.290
